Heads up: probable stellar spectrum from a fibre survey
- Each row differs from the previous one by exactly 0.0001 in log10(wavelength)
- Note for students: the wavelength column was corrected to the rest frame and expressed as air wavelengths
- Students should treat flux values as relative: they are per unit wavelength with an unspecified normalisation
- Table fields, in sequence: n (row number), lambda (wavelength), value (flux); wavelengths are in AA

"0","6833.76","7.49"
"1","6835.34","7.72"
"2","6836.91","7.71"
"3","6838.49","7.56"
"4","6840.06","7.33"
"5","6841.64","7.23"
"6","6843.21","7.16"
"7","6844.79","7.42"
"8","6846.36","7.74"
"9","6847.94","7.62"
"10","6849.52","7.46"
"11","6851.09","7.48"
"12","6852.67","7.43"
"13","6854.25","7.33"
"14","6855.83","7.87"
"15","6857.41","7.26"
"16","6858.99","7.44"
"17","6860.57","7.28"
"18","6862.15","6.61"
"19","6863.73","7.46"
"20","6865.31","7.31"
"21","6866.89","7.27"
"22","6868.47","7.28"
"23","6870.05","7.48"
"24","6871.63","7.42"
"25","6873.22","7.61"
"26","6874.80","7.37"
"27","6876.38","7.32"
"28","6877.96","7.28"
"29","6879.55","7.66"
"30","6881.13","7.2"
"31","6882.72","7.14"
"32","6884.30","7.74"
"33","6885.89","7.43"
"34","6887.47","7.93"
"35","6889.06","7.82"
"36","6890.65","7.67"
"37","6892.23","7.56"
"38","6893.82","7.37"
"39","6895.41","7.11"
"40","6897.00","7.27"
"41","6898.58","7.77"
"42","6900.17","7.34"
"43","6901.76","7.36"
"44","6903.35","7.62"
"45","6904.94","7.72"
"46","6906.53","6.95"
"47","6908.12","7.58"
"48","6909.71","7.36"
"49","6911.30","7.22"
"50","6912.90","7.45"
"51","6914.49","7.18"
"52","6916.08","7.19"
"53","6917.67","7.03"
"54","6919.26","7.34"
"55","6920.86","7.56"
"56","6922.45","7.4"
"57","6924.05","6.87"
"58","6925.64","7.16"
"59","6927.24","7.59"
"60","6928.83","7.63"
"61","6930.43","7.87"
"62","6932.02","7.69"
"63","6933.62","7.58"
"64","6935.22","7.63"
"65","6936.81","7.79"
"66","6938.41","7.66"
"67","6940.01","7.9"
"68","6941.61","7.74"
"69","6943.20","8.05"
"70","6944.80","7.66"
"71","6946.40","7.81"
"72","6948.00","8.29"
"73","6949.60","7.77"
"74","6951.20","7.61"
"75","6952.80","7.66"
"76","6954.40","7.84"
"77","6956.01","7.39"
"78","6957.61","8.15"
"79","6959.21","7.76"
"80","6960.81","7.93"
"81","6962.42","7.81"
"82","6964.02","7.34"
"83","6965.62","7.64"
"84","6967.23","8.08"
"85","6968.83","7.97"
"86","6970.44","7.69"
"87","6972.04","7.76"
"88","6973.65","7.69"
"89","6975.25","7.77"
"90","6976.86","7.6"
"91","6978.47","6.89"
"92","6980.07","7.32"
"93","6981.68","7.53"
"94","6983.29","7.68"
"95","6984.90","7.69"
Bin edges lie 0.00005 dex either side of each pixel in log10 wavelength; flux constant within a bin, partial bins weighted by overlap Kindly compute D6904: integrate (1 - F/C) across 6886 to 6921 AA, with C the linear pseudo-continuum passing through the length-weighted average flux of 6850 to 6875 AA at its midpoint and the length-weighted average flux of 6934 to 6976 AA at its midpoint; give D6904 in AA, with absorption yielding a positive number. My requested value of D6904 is 0.6 AA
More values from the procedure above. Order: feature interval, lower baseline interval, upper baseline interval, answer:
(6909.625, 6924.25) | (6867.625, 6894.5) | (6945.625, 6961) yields 0.73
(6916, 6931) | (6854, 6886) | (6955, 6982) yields 0.33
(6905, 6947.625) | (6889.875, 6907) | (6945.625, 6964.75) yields 0.57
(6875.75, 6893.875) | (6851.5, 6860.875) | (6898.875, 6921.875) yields -0.30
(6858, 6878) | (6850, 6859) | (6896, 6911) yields 0.38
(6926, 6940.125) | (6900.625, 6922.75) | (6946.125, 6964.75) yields -0.22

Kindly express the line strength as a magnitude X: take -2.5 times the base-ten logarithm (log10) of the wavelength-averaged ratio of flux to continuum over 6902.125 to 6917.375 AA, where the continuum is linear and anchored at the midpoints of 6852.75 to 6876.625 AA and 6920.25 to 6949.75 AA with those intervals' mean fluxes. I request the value 0.03 mag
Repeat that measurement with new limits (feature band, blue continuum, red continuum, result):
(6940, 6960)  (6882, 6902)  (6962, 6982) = -0.03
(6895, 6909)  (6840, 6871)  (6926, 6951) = 0.02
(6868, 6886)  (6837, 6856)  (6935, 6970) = 0.02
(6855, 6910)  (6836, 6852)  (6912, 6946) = 0.01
